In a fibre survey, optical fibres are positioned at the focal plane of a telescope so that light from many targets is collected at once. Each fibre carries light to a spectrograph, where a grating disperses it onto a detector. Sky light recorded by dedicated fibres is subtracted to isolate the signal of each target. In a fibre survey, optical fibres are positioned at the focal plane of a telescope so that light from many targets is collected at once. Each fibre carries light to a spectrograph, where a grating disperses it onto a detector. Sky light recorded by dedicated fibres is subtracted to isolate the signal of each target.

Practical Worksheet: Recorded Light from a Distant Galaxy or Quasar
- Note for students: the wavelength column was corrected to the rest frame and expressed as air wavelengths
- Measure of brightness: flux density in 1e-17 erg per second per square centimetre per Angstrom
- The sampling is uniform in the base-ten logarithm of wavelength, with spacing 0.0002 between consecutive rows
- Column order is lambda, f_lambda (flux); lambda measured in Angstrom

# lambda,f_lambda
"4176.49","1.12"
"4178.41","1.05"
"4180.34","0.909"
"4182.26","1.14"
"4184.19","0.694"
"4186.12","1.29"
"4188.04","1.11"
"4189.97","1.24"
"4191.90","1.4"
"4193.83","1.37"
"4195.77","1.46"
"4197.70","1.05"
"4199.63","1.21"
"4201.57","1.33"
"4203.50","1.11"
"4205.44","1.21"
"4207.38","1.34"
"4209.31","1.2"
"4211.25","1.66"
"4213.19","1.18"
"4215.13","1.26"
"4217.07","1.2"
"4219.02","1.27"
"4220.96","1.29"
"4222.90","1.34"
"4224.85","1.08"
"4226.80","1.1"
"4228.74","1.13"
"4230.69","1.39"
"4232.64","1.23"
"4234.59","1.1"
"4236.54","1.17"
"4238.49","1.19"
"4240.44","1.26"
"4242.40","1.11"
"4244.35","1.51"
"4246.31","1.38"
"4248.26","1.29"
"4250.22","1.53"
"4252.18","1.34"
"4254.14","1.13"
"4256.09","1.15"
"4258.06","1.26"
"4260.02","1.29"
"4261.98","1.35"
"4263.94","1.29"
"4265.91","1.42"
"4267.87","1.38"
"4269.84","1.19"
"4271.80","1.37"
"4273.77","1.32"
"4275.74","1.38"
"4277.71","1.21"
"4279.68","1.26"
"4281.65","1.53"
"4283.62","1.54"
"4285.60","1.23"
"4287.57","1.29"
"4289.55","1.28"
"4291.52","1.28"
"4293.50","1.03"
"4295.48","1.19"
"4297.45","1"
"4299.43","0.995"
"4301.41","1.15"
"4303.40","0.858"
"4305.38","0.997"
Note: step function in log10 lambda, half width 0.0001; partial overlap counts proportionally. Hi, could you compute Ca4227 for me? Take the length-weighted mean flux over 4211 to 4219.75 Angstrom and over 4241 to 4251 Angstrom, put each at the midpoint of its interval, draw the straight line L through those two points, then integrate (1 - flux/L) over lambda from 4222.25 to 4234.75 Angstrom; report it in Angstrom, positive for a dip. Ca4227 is 1.12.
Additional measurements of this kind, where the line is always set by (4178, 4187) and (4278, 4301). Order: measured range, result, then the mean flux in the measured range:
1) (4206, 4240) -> -4.59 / 1.24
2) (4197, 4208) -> -1.61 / 1.21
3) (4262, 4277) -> -1.77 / 1.33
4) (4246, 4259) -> -1.52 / 1.29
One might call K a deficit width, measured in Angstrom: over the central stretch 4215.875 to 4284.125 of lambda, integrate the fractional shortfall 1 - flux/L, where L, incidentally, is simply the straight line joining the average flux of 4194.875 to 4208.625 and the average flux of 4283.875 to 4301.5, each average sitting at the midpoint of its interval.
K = -4.3 Angstrom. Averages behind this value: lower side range 1.24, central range 1.28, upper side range 1.18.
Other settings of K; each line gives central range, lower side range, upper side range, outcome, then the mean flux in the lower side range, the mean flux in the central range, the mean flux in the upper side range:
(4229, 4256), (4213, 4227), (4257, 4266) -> 0.0 Angstrom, 1.22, 1.27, 1.31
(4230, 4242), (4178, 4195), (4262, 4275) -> 0.4 Angstrom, 1.14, 1.21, 1.33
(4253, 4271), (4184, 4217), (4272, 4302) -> -0.3 Angstrom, 1.25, 1.28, 1.25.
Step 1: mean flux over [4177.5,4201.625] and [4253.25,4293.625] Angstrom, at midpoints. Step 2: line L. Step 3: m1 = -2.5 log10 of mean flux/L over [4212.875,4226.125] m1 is -0.01 mag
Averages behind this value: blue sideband 1.17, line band 1.23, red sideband 1.3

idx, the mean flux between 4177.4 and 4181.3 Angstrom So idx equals 0.982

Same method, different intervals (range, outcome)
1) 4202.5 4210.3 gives 1.22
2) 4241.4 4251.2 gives 1.36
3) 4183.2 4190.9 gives 1.08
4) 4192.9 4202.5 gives 1.28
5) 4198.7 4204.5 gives 1.22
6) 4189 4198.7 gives 1.3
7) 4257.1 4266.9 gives 1.32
